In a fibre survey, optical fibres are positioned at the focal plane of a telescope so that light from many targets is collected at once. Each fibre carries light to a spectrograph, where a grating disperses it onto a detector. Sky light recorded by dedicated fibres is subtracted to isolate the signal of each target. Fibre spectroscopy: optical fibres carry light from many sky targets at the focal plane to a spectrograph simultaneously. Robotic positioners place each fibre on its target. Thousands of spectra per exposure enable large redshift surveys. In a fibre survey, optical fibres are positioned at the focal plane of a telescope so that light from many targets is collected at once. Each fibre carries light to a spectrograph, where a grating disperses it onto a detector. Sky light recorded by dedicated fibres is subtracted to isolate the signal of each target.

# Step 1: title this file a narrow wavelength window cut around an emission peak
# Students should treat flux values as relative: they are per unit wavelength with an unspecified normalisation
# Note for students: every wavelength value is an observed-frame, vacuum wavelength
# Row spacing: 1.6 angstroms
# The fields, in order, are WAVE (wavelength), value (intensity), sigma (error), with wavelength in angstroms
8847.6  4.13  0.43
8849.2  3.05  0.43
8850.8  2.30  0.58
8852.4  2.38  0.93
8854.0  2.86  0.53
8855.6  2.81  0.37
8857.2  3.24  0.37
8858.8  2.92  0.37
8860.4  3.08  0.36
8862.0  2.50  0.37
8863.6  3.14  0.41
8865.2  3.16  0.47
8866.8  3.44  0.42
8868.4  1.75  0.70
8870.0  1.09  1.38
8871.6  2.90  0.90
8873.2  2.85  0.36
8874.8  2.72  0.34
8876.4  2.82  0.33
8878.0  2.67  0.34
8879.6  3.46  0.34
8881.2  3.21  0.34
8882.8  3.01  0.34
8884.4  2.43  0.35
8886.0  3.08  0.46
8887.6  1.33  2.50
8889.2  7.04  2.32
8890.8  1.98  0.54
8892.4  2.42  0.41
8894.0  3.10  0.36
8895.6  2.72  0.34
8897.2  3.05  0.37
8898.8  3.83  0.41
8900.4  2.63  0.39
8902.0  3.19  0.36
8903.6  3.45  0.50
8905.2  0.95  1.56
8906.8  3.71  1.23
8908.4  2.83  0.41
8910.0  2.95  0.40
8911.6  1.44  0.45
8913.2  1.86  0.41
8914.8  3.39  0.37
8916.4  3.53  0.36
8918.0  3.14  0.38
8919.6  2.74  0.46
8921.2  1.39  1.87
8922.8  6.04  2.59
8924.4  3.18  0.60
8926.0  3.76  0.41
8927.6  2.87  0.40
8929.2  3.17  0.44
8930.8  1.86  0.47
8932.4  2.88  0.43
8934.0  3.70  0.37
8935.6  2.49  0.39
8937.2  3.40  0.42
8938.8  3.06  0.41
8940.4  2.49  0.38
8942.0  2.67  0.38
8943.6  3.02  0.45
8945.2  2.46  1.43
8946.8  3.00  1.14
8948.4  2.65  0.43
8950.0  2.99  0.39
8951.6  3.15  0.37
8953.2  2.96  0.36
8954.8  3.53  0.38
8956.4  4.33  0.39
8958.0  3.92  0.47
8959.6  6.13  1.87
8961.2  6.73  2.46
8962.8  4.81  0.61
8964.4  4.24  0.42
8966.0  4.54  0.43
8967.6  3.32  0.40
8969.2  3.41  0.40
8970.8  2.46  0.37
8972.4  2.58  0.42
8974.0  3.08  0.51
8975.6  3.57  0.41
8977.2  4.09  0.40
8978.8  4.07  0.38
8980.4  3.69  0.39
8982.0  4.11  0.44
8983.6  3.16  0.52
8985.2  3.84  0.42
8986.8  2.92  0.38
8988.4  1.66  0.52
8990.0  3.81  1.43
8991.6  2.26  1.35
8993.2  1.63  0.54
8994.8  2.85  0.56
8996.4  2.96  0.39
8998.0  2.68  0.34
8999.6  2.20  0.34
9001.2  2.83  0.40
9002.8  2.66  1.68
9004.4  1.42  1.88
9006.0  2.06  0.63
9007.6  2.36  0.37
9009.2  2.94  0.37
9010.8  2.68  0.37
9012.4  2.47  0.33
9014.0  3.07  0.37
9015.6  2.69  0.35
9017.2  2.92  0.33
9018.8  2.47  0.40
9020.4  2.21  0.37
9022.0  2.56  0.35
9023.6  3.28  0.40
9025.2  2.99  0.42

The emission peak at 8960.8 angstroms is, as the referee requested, [S II] 6716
